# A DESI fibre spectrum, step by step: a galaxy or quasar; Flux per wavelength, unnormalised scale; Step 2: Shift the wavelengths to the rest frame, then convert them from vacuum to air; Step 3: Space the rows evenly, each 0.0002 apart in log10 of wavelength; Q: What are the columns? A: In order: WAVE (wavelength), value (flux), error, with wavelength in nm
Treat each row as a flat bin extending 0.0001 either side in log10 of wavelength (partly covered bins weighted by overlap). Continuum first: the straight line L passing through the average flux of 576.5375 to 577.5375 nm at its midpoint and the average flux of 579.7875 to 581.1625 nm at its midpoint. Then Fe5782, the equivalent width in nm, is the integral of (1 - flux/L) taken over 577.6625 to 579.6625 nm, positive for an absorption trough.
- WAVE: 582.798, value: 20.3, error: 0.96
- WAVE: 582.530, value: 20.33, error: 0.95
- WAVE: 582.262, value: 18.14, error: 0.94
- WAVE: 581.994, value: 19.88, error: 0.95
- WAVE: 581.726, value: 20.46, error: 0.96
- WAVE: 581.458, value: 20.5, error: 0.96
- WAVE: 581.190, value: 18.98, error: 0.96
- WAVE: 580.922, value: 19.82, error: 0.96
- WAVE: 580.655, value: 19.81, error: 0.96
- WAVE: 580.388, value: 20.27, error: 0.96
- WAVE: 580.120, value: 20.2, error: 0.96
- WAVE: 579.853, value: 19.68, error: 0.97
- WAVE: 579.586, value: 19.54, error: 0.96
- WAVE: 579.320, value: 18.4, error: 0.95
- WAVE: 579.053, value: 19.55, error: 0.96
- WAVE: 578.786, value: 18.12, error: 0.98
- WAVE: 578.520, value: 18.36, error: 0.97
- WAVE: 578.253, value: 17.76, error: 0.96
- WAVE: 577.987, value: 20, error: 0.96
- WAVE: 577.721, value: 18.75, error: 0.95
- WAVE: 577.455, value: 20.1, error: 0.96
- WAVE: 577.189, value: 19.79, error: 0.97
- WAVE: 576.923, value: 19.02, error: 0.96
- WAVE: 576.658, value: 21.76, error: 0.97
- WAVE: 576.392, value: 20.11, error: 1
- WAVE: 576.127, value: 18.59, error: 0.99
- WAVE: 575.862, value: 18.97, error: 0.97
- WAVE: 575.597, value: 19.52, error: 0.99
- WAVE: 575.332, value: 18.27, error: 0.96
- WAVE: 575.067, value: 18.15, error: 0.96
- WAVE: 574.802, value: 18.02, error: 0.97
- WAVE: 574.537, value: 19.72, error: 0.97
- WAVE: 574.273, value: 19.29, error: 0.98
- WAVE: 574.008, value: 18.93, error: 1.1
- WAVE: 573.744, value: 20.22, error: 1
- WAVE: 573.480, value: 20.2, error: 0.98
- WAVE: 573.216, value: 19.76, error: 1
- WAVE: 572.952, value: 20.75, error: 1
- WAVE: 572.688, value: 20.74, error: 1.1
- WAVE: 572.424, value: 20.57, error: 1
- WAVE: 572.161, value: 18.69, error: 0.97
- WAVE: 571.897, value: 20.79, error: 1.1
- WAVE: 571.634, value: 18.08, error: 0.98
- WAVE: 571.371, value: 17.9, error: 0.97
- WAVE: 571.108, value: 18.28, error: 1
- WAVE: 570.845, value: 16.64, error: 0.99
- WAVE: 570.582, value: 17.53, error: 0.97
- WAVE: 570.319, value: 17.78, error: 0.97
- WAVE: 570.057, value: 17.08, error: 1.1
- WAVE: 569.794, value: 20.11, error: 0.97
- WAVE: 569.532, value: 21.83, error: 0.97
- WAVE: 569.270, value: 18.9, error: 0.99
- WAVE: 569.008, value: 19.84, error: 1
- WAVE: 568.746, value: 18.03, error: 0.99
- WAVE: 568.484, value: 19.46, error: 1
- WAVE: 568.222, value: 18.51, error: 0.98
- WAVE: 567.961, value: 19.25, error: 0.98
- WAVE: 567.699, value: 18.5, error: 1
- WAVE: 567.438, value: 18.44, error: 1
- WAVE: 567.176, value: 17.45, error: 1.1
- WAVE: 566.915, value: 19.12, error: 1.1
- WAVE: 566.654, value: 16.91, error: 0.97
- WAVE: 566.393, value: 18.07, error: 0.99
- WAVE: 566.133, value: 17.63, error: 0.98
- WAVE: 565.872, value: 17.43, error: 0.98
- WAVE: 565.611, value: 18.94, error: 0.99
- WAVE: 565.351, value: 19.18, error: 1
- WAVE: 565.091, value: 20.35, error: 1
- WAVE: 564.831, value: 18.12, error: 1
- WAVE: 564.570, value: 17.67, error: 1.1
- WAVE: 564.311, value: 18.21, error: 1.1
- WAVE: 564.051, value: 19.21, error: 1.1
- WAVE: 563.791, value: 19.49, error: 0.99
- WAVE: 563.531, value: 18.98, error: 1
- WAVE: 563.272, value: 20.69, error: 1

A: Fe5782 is 0.12 nm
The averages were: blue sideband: 20.2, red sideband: 19.9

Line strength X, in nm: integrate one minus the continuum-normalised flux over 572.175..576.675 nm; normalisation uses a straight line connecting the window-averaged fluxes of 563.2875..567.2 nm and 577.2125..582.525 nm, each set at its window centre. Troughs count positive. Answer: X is -0.11 nm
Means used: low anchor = 18.5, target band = 19.5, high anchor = 19.4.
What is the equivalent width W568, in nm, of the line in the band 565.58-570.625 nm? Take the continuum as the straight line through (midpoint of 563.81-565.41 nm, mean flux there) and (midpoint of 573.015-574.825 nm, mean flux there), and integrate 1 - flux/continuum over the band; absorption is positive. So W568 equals 0.15 nm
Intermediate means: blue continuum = 18.8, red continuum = 19.6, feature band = 18.6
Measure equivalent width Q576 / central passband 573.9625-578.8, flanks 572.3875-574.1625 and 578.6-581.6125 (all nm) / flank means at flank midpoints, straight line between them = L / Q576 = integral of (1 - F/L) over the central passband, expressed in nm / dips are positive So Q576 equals 0.17 nm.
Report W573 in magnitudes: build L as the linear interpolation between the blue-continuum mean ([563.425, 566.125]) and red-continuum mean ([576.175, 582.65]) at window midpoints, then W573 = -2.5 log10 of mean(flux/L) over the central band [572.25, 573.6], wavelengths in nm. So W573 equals -0.065 mag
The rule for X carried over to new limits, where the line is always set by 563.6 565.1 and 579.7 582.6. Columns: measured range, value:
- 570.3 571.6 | 0.10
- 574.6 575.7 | 0.05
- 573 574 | -0.03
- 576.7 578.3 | 0.01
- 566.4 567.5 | 0.05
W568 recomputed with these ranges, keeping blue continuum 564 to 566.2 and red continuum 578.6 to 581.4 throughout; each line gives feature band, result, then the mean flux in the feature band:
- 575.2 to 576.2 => 0.02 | 18.9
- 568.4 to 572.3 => 0.03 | 18.7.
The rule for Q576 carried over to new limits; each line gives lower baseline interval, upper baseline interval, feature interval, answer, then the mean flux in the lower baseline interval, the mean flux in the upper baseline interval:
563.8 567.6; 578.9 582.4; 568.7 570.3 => -0.049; 18.4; 19.6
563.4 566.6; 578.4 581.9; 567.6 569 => -0.006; 18.6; 19.5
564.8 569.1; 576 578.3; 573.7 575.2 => 0.027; 18.5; 19.6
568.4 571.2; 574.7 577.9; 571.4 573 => -0.073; 18.7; 19.3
